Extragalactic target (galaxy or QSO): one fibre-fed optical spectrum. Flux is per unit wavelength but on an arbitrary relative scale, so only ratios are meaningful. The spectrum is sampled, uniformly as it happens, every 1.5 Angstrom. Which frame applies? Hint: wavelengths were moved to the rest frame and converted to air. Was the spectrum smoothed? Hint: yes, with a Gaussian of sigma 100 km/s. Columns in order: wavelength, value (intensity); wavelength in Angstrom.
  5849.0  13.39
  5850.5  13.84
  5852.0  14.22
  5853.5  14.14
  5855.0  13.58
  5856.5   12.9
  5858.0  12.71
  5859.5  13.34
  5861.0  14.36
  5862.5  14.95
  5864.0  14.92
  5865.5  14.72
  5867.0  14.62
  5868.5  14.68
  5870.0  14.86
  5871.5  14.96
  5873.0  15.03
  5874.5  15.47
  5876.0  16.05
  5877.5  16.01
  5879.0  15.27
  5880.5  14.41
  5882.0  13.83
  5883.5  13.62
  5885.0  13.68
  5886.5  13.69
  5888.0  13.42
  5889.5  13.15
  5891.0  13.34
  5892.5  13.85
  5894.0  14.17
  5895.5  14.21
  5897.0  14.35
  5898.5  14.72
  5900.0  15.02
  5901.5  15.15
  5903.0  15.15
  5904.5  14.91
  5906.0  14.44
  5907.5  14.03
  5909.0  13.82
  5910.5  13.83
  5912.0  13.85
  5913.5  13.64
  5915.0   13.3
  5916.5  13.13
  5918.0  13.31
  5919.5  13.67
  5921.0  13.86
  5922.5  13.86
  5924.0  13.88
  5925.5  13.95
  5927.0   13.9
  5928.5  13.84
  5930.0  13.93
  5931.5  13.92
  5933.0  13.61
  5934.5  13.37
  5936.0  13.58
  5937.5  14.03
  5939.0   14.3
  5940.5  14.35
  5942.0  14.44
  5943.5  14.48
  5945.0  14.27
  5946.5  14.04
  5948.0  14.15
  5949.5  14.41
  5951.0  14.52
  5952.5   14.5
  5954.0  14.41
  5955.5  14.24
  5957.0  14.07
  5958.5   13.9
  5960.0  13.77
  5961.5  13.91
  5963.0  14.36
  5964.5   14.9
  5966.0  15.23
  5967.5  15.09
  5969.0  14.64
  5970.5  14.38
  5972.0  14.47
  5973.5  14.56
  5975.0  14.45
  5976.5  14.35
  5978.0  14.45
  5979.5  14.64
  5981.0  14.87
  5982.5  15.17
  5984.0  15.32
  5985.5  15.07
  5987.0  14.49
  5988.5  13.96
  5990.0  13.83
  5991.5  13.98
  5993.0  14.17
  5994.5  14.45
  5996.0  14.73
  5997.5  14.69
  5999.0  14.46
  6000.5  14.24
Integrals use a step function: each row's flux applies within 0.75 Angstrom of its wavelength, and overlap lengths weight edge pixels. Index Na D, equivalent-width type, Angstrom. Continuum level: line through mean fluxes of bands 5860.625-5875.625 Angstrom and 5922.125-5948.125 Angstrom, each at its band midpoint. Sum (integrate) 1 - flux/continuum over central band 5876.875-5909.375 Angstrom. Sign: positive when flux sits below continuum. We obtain 0.62 Angstrom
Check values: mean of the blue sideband 14.9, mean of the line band 14.3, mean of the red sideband 14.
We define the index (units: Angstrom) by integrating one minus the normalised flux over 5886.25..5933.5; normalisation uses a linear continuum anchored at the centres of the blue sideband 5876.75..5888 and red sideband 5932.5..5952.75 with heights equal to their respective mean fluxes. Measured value 0.9 Angstrom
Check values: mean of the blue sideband 14.3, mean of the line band 14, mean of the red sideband 14.1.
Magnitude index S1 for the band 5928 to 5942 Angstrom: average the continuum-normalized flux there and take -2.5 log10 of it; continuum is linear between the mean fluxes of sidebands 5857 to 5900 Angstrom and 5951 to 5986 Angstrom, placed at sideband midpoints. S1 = 0.04 mag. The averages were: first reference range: 14.4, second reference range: 14.5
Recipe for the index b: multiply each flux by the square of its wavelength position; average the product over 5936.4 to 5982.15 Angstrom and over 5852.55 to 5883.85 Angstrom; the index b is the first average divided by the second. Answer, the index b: 1.0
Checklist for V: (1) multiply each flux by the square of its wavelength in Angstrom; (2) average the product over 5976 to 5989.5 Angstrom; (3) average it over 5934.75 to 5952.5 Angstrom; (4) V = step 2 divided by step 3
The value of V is 1.05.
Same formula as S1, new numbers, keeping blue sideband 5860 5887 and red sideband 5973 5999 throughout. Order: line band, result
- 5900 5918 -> 0.04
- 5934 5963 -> 0.03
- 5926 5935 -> 0.07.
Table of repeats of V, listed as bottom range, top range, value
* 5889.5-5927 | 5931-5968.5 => 1.03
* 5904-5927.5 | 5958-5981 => 1.07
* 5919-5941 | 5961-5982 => 1.07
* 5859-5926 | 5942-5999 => 1.04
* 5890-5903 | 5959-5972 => 1.03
